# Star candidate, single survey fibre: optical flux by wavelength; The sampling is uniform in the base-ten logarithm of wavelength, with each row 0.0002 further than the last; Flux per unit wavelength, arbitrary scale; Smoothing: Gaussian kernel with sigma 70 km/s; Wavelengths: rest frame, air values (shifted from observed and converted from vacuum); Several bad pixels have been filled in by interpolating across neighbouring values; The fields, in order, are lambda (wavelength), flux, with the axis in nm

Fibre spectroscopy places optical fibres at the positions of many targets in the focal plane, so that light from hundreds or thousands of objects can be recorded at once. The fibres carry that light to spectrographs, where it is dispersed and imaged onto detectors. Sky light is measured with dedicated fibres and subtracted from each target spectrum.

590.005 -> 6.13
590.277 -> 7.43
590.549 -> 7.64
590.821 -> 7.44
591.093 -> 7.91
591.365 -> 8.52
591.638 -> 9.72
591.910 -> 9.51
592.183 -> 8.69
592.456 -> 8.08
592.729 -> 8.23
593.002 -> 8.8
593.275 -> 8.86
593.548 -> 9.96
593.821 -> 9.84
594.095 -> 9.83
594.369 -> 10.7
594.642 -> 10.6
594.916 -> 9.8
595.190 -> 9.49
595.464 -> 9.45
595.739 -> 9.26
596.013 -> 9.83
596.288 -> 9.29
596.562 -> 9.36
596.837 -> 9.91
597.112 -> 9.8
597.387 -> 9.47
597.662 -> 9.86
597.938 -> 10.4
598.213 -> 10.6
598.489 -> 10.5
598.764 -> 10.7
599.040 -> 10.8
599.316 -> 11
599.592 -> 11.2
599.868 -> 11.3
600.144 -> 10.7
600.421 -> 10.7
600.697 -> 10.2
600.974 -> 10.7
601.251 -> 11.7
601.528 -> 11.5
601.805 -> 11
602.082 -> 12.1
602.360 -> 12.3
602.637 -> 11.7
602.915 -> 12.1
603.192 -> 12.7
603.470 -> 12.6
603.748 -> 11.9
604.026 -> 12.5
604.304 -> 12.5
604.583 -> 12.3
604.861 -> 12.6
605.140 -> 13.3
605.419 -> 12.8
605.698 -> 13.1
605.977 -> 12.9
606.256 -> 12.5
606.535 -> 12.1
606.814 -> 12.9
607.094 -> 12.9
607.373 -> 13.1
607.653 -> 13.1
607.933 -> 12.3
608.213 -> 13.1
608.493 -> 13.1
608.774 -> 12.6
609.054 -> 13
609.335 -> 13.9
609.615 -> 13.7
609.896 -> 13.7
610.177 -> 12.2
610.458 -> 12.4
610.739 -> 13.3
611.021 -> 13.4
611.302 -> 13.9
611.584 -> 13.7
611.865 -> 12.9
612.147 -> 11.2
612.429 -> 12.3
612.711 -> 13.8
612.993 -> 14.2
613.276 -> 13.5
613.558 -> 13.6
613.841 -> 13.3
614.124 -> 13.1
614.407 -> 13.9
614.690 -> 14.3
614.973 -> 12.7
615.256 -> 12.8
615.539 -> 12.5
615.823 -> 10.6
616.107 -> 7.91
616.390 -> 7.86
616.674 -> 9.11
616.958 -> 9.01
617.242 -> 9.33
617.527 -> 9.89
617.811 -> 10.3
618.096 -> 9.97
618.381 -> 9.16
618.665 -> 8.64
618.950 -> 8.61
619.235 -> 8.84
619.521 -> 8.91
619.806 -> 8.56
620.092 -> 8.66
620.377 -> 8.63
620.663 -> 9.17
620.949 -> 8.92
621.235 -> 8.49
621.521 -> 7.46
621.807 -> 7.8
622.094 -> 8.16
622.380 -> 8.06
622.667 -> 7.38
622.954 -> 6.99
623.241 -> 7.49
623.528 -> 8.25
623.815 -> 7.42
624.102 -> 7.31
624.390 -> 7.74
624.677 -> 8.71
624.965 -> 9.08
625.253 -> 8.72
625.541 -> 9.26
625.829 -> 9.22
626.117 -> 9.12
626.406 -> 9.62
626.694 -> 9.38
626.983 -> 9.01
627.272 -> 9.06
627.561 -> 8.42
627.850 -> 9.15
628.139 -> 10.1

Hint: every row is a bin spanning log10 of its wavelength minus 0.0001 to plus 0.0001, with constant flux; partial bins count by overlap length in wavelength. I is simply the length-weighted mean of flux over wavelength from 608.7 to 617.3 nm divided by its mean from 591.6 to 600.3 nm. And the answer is 1.26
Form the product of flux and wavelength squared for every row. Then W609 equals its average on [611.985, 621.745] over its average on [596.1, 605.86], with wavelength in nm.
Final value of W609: 1.0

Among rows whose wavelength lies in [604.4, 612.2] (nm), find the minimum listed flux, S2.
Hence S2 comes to 11.2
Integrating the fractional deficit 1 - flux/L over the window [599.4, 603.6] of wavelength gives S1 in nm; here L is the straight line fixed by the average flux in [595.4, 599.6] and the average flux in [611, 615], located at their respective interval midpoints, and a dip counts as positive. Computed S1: -0.22 nm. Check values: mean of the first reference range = 10.1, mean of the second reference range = 13.3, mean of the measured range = 11.5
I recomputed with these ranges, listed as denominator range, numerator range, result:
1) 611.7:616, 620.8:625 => 0.61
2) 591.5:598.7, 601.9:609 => 1.31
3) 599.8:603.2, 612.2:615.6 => 1.17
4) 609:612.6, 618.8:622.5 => 0.65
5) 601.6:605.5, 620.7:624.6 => 0.64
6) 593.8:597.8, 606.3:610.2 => 1.33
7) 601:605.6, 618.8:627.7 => 0.69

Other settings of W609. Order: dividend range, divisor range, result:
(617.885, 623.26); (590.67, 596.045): 1.00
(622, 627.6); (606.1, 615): 0.67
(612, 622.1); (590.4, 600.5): 1.16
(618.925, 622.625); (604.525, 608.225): 0.69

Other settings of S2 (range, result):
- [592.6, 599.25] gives 8.23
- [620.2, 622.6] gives 7.46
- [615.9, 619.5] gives 7.86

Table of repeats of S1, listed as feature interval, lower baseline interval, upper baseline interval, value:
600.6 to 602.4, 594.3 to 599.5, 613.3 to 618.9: -0.19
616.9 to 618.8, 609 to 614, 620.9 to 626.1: 0.19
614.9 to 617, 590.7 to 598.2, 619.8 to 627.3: -0.39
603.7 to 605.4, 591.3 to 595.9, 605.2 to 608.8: -0.05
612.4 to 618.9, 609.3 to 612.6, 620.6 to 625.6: -0.07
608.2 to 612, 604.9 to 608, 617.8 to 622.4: -0.49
